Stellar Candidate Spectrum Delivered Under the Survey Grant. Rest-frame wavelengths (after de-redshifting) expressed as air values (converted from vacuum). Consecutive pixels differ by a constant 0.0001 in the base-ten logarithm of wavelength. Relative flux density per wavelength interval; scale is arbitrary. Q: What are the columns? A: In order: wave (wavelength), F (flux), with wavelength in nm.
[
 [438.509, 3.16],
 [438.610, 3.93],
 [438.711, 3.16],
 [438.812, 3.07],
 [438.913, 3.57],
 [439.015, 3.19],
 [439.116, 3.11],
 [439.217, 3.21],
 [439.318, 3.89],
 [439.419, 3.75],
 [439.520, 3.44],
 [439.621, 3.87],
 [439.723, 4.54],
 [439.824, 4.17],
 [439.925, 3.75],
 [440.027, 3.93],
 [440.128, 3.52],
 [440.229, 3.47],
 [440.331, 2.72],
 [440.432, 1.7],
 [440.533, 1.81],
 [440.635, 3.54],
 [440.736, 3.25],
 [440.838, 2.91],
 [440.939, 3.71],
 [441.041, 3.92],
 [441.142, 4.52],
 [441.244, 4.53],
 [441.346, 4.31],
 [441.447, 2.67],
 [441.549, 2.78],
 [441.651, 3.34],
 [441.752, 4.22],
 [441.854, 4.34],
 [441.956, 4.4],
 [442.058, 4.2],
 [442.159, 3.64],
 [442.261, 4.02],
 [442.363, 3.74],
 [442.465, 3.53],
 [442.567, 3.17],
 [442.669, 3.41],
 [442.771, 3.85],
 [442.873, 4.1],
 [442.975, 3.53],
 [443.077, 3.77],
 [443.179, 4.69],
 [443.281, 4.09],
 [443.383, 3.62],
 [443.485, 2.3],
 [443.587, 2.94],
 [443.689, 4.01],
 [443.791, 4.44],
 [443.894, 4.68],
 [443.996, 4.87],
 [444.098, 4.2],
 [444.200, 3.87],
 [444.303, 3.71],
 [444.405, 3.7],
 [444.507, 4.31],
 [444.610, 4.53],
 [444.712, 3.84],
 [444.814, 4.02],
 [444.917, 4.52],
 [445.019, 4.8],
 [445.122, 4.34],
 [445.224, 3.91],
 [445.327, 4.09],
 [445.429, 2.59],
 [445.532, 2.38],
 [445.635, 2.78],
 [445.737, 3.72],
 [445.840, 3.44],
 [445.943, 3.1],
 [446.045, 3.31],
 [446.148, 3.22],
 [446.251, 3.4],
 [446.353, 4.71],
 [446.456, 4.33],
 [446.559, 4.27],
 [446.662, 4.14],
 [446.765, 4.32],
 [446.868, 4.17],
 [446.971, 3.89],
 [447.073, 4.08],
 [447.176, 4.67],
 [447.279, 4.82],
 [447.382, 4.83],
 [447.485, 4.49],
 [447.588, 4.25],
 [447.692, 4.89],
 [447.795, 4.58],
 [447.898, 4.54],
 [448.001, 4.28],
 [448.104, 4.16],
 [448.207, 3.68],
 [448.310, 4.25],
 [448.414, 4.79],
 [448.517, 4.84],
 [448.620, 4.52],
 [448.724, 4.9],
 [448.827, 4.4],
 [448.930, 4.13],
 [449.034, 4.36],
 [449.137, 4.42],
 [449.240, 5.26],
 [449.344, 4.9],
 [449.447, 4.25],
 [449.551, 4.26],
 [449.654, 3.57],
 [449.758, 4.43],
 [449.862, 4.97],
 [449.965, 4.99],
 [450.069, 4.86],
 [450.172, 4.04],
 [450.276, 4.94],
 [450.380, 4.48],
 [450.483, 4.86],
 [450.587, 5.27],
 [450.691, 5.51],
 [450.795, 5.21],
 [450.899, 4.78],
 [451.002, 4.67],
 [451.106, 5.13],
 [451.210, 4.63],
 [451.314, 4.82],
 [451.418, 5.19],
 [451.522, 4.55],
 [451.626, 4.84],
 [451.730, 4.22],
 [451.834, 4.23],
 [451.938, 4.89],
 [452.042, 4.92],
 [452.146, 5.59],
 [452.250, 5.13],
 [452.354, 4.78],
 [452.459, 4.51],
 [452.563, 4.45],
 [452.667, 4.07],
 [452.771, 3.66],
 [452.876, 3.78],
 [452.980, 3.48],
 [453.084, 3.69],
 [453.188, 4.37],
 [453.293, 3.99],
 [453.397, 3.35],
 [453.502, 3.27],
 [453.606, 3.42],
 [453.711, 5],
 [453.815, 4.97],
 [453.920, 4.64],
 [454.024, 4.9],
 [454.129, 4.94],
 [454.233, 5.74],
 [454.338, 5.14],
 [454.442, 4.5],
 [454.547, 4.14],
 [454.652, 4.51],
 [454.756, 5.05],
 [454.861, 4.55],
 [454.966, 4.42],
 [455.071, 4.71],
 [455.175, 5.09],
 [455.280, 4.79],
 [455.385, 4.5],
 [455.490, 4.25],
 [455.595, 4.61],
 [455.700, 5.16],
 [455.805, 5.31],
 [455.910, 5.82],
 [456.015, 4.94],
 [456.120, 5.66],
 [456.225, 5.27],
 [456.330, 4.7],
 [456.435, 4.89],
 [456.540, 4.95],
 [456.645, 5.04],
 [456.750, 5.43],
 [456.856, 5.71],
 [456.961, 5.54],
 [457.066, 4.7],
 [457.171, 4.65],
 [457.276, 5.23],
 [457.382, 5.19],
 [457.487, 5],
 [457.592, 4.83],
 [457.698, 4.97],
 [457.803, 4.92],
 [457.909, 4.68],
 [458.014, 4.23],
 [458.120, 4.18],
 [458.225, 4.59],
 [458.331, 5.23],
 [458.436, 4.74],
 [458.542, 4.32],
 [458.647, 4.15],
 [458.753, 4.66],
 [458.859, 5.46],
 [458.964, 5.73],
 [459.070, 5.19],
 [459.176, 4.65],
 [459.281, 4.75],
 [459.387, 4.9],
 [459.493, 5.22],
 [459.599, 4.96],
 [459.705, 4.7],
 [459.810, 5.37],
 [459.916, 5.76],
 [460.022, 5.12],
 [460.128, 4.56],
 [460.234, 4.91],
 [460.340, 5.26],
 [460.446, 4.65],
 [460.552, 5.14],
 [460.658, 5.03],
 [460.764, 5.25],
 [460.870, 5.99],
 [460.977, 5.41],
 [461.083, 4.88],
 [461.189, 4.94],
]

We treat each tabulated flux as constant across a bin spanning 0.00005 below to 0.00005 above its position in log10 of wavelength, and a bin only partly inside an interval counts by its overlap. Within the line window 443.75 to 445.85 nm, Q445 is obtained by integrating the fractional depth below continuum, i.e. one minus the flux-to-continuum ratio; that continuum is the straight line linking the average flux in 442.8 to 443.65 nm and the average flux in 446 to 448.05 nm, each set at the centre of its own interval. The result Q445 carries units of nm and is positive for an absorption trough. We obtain -0.03 nm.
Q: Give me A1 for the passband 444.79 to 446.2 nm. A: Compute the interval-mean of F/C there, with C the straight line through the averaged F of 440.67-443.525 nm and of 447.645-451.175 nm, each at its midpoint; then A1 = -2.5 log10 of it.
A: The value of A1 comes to 0.160 mag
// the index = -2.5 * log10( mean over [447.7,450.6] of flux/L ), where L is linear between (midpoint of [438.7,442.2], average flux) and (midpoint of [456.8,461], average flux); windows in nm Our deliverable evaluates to -0.07 mag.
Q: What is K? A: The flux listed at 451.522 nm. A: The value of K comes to 4.55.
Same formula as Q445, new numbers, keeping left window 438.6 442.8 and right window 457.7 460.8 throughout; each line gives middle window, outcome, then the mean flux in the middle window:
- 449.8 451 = -0.17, 4.89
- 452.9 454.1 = 0.10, 4.11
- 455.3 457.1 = -0.15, 5.08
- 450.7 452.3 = -0.19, 4.87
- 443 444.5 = -0.06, 3.93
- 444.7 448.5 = -0.06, 4.05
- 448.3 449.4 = -0.13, 4.63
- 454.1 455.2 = -0.05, 4.79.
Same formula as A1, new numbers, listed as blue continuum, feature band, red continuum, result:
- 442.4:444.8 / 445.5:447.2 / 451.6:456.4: 0.09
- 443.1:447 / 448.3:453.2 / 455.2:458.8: -0.06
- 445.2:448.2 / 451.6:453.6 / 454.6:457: 0.09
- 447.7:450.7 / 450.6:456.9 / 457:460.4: 0.00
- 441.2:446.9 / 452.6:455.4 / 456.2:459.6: 0.05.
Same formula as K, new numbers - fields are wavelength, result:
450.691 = 5.51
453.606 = 3.42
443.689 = 4.01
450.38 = 4.48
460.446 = 4.65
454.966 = 4.42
